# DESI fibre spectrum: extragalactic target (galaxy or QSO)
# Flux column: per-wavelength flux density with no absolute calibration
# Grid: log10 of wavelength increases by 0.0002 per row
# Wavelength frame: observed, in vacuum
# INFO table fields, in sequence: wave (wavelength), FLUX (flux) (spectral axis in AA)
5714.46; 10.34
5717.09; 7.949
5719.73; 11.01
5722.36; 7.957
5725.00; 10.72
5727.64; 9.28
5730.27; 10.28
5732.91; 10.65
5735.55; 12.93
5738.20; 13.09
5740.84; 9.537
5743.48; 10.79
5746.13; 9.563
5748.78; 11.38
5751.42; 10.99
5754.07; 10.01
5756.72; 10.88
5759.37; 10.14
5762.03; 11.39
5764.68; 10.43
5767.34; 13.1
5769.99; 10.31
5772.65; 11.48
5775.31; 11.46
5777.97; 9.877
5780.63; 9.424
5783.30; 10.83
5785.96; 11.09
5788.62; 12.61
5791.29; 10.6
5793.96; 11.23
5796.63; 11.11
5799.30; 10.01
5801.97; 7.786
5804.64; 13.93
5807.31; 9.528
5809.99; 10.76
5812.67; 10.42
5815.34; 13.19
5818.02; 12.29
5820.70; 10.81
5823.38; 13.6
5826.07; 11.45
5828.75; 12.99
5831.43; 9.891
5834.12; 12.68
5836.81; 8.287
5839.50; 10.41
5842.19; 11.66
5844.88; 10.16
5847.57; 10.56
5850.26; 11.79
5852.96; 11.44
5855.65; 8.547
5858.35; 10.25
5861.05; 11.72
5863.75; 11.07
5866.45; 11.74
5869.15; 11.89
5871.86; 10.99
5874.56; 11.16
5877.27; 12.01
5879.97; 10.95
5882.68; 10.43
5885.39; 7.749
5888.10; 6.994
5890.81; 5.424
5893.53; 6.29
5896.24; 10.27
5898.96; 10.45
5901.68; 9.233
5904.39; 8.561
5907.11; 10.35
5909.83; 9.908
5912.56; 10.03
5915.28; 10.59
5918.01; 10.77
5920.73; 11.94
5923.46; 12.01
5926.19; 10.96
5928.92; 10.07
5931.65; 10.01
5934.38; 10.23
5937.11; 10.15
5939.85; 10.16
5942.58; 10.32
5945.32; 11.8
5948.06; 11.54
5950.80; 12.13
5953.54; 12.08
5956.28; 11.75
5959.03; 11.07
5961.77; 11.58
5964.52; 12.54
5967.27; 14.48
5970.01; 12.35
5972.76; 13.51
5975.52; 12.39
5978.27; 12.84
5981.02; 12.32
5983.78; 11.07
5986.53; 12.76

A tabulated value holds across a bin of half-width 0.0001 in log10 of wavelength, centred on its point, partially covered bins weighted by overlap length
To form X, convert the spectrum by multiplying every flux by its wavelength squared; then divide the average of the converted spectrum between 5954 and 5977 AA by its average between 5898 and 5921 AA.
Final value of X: 1.25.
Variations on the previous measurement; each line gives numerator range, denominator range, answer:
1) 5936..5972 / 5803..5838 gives 1.07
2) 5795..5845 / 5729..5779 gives 1.04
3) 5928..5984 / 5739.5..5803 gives 1.16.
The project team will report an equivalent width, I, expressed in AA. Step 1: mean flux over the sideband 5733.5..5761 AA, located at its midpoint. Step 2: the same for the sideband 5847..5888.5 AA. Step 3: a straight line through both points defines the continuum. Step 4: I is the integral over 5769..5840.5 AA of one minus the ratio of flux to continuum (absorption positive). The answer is -1.6 AA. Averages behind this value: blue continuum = 10.9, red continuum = 10.7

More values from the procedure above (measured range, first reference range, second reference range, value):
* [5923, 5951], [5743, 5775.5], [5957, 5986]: 3.2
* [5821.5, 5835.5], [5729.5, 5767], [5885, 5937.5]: -2.4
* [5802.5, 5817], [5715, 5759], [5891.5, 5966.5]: -1.2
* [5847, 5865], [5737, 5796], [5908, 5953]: 0.1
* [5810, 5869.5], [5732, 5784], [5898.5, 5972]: -1.2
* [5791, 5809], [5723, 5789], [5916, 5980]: 0.7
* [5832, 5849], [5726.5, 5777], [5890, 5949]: -0.2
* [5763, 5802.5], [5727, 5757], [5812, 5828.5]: 2.2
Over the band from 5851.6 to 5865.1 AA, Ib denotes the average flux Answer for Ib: 10.6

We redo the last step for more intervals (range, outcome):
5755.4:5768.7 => 11.2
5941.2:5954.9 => 11.6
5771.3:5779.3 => 10.9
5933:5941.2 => 10.2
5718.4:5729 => 9.74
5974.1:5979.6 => 12.6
